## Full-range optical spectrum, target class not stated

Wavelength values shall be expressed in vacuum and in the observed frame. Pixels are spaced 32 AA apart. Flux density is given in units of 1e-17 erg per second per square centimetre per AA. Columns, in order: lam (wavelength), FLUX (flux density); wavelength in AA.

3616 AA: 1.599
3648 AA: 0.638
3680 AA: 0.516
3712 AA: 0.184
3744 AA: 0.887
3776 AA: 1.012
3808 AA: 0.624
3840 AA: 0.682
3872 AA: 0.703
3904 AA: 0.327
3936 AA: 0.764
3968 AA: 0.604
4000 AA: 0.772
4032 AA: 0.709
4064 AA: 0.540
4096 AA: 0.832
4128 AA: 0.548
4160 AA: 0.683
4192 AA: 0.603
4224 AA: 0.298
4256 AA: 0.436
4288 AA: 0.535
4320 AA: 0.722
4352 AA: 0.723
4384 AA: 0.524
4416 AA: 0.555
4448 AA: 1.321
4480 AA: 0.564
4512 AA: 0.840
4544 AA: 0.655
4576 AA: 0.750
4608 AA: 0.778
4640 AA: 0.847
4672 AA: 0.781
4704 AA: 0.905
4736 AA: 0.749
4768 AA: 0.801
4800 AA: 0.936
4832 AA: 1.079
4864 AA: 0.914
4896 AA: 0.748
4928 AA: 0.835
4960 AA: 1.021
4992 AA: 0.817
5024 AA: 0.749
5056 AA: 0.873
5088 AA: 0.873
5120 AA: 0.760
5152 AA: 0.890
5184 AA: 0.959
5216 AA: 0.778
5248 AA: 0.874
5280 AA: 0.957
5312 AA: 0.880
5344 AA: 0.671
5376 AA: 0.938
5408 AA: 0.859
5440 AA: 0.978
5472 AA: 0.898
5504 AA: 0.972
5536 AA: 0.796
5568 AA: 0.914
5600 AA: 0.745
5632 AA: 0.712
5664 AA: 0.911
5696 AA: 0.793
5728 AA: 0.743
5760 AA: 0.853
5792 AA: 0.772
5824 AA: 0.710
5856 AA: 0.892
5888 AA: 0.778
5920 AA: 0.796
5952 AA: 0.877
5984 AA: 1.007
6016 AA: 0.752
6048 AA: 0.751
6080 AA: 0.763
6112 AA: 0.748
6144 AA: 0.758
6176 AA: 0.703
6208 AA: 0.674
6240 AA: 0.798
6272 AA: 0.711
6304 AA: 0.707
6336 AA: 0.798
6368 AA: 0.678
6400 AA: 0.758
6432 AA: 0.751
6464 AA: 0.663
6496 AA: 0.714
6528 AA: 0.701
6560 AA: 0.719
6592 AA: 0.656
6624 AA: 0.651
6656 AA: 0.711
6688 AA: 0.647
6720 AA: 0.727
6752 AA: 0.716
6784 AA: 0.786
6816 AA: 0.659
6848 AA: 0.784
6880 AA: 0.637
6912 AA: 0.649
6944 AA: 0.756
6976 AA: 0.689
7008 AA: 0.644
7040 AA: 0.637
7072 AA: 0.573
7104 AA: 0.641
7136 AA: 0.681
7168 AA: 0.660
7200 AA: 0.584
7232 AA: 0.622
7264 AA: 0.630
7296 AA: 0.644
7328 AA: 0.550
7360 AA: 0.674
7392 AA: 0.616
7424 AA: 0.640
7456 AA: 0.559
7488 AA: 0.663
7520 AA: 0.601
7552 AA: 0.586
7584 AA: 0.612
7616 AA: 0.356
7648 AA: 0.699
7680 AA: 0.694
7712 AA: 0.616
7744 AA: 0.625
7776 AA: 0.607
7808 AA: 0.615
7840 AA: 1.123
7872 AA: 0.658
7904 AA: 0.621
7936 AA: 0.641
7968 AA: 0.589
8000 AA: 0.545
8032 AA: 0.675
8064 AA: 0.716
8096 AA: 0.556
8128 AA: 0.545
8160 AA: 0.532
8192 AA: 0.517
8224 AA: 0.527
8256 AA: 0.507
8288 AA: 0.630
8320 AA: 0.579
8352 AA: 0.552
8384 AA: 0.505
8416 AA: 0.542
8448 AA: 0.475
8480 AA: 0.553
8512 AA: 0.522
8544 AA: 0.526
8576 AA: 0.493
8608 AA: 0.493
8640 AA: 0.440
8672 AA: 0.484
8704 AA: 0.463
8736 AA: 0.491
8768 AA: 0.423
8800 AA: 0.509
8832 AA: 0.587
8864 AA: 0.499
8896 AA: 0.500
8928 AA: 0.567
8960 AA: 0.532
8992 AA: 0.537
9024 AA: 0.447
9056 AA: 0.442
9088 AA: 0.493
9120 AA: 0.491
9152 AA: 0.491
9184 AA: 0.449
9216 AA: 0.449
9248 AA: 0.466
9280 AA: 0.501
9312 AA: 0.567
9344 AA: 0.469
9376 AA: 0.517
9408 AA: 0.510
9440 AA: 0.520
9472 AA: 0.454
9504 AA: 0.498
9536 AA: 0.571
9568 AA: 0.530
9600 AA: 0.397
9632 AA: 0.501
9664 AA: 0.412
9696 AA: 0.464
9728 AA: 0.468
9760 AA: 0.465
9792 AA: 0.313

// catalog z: 0.20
